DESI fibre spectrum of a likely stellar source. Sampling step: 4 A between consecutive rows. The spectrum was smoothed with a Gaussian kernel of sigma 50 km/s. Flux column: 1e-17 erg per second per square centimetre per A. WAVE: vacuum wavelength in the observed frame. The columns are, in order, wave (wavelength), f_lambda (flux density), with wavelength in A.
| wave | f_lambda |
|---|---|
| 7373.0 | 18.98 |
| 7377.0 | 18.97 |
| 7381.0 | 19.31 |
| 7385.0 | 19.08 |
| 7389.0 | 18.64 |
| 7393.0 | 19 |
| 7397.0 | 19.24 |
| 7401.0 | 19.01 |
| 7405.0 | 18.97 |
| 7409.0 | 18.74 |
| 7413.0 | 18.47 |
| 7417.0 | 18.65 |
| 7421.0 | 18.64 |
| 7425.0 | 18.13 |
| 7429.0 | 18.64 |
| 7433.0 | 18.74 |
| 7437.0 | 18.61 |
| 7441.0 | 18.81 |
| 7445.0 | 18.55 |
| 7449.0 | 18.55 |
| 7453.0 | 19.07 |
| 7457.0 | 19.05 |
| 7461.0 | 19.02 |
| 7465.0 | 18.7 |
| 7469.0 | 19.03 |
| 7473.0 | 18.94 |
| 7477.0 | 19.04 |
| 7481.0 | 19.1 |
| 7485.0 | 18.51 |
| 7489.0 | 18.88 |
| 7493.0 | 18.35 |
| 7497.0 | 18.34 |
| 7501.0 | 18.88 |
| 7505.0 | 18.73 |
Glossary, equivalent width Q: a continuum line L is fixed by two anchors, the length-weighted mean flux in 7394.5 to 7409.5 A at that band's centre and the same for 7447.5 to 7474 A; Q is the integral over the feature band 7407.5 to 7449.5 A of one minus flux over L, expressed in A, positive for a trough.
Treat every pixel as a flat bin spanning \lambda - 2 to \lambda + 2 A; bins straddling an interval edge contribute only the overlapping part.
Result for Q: 0.83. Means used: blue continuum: 19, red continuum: 18.9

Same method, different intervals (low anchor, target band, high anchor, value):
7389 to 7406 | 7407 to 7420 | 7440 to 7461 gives 0.2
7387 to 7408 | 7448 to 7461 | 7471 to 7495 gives -0.1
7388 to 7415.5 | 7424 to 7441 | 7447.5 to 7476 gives 0.3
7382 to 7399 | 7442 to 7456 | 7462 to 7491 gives 0.1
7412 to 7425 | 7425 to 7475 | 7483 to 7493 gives -0.6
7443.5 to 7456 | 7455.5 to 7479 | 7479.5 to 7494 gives -0.3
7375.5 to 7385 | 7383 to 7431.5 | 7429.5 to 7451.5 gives 0.4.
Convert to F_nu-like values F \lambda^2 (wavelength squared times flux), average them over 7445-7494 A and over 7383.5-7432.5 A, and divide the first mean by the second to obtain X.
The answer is 1.02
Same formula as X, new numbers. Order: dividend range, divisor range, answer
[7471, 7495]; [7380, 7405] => 1.01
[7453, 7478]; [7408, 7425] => 1.04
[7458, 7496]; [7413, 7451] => 1.03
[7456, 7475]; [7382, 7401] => 1.02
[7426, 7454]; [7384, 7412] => 1.00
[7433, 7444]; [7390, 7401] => 0.99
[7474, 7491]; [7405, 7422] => 1.03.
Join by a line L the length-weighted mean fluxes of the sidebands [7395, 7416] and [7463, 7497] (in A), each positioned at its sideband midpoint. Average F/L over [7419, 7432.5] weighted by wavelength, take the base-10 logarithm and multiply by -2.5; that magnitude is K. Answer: 0.02 mag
